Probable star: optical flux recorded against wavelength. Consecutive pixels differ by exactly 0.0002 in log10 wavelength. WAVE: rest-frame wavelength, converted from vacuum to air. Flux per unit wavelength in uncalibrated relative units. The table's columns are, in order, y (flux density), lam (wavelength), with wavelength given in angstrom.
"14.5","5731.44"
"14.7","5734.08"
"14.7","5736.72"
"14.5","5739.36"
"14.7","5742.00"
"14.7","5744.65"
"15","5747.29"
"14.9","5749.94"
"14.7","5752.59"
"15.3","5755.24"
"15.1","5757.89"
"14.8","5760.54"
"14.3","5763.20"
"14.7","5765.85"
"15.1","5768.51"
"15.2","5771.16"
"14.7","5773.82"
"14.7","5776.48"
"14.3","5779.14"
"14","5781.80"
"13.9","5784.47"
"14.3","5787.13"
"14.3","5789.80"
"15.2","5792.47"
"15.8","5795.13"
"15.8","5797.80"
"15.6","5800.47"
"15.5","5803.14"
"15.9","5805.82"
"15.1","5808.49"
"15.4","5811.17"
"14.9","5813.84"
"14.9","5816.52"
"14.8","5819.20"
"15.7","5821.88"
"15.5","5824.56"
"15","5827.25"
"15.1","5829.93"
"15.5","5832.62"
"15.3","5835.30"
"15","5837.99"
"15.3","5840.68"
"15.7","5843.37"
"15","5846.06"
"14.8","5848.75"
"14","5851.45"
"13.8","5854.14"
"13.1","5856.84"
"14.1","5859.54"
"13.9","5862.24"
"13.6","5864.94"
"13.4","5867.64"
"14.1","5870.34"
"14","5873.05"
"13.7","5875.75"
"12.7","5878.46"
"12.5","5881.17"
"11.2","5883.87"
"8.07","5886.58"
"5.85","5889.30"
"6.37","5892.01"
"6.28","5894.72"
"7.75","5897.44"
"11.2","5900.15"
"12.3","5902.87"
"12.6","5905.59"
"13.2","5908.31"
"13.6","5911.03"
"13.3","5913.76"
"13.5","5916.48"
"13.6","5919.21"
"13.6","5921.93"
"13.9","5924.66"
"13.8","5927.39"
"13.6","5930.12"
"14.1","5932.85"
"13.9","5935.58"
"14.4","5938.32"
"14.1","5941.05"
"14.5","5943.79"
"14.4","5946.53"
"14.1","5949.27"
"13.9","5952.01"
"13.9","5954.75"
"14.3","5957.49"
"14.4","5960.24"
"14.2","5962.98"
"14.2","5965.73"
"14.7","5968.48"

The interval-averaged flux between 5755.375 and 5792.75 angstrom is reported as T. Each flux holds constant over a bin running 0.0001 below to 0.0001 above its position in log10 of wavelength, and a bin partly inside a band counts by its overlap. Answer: 14.6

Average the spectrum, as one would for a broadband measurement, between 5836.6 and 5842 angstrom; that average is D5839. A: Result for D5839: 15.1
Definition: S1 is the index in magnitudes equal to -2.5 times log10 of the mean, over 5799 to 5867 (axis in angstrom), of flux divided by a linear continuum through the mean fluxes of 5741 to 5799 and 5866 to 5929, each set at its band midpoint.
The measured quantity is -0.122 mag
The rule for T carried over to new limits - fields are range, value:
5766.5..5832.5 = 15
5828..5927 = 12.8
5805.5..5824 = 15.2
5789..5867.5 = 14.9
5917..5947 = 14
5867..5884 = 13.2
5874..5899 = 9.47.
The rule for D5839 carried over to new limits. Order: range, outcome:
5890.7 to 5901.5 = 7.91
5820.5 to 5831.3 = 15.3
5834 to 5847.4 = 15.3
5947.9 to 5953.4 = 14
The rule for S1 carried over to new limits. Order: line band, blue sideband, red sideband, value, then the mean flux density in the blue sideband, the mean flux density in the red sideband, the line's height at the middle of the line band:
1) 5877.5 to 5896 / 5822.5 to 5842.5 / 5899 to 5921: 0.464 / 15.3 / 12.9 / 13.6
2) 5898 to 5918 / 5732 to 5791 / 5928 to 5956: 0.128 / 14.7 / 14.1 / 14.2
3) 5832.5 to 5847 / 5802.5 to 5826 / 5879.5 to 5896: -0.184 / 15.3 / 8.47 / 12.9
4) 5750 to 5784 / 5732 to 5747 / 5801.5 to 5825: 0.014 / 14.7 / 15.3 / 14.9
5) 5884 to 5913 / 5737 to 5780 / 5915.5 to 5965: 0.395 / 14.8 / 14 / 14.2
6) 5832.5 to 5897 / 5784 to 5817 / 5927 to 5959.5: 0.162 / 15.2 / 14.1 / 14.7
